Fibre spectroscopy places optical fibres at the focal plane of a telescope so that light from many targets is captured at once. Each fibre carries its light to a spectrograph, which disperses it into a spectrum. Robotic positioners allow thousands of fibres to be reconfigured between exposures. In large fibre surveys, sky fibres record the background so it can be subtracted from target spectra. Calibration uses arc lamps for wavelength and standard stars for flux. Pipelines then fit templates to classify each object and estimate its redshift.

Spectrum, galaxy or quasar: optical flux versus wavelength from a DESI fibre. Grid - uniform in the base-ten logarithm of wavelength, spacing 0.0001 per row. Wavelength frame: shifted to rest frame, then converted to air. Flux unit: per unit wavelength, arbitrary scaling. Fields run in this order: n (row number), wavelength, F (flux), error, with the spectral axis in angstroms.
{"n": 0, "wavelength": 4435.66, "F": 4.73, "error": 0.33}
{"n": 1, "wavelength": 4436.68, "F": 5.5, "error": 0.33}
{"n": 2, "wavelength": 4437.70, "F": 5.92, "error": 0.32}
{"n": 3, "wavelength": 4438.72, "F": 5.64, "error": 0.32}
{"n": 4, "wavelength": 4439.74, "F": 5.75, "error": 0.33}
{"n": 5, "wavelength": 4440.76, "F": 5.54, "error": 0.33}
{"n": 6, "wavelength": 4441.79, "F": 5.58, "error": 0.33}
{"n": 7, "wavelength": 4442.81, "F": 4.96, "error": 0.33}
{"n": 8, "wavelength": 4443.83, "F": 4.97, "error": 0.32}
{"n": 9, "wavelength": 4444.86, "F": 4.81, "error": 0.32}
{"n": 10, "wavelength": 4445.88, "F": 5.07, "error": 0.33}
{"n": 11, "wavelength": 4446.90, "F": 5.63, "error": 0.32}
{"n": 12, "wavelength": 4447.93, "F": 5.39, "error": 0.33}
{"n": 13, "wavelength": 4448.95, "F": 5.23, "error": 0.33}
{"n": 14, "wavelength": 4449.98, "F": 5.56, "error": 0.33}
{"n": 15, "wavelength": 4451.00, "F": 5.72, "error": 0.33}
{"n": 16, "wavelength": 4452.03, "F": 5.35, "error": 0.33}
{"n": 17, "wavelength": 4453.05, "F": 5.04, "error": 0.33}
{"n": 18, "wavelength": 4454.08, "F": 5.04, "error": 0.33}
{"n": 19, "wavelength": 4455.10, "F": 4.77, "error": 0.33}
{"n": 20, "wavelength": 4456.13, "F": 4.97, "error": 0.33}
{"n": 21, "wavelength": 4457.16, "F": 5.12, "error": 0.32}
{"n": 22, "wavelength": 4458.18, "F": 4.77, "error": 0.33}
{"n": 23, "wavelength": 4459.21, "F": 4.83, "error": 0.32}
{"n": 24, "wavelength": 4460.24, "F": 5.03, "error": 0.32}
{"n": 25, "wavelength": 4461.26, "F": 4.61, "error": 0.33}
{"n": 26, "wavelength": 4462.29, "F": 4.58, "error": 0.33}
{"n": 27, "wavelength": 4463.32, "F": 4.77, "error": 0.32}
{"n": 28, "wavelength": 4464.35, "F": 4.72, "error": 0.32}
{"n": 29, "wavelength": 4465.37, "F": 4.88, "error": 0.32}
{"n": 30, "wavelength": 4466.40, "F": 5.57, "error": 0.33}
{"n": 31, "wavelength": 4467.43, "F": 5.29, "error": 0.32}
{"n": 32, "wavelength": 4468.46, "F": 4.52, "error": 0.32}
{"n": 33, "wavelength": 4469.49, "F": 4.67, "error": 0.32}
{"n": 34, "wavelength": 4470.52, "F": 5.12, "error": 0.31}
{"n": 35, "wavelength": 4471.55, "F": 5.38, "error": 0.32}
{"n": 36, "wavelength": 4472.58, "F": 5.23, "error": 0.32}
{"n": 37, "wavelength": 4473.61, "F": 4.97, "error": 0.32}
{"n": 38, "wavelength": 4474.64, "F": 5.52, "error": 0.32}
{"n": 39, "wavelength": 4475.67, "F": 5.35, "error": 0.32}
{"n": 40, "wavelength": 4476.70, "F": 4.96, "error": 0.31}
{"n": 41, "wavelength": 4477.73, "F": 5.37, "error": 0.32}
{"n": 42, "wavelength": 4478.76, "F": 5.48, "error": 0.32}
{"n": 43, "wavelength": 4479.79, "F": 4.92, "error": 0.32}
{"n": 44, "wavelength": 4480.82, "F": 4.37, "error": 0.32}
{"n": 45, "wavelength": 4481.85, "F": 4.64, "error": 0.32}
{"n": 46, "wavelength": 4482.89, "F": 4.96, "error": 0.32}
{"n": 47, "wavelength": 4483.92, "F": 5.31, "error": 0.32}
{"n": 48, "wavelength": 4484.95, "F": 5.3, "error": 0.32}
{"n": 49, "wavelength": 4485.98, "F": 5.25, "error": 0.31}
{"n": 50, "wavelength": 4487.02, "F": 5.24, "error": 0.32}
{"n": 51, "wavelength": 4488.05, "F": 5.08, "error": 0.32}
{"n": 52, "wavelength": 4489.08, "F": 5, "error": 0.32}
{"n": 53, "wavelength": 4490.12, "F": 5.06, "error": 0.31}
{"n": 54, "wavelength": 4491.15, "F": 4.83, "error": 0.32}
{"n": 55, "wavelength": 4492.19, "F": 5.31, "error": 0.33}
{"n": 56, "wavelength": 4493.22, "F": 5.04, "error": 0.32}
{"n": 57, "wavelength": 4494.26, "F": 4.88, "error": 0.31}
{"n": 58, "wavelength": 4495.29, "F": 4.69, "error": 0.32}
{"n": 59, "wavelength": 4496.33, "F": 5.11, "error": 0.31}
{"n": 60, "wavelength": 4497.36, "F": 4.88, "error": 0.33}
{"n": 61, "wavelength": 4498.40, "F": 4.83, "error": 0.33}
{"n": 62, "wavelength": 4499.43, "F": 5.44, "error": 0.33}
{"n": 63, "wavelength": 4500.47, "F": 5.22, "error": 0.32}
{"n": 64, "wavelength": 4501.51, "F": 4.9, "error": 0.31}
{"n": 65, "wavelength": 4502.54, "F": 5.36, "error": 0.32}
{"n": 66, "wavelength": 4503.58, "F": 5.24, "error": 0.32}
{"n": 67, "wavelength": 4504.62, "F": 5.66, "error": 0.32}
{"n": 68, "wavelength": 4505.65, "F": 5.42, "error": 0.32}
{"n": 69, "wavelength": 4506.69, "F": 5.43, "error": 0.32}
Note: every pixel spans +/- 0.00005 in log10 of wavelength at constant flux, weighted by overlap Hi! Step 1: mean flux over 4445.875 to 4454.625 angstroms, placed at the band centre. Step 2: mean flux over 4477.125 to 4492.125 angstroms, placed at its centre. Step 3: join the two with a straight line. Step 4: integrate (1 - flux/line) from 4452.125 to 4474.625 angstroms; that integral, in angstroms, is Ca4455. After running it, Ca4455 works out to 1.2 angstroms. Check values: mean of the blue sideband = 5.35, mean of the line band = 4.97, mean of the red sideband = 5.06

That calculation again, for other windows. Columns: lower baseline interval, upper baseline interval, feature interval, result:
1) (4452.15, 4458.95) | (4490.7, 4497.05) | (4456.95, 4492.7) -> -0.40 angstroms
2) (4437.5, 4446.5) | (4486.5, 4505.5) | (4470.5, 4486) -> 0.17 angstroms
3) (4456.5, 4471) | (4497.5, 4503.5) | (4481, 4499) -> 0.19 angstroms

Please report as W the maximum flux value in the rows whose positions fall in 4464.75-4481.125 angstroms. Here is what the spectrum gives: 5.57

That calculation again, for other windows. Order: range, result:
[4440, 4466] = 5.72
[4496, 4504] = 5.44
